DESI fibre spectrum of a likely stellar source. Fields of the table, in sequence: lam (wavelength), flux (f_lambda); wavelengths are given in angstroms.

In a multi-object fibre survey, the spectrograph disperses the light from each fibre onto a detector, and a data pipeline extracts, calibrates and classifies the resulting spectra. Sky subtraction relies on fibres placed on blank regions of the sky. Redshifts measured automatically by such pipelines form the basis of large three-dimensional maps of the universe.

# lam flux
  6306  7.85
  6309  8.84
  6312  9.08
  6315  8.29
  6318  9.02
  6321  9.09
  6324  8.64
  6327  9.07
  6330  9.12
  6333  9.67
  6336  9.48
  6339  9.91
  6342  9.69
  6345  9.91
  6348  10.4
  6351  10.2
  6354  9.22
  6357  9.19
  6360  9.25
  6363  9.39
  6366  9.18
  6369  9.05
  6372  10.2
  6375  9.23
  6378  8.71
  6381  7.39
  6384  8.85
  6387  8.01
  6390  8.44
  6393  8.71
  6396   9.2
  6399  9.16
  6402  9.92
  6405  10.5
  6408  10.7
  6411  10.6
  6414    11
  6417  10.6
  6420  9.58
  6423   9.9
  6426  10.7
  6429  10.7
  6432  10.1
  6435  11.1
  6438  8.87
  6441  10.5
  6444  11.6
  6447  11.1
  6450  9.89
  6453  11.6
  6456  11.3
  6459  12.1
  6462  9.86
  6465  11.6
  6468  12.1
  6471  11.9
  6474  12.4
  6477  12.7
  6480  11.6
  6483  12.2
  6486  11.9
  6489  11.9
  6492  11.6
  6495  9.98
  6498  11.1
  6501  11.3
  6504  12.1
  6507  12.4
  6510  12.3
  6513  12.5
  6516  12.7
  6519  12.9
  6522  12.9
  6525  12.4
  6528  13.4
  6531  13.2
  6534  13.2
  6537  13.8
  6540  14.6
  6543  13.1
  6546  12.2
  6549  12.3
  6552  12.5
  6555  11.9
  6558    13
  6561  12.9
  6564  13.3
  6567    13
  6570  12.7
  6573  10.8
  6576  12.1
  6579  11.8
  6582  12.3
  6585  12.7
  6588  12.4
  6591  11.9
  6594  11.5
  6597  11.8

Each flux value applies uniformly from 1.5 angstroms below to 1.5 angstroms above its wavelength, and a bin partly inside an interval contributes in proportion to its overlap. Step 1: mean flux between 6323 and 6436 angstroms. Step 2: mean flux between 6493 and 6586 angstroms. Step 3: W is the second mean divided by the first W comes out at 1.30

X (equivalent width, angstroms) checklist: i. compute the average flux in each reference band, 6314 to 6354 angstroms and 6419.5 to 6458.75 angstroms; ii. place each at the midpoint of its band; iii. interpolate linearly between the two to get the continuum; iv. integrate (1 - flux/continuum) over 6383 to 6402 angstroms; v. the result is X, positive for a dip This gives 2.4 angstroms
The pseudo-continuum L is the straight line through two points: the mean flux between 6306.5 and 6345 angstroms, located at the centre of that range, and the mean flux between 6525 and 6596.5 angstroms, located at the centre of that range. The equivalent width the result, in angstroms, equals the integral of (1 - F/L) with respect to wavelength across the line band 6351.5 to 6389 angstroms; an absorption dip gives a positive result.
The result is 3.1 angstroms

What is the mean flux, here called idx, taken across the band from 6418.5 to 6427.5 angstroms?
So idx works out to 10.1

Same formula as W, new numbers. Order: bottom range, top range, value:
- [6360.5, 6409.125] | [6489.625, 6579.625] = 1.36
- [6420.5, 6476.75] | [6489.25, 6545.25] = 1.14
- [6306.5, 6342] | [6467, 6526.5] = 1.32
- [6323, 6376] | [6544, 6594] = 1.30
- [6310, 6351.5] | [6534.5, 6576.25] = 1.36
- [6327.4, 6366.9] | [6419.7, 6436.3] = 1.09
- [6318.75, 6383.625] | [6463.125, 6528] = 1.29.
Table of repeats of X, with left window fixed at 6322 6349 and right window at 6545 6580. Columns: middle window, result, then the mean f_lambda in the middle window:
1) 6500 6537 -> -2.63 angstroms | 12.7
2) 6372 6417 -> 3.88 angstroms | 9.39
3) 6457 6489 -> -1.63 angstroms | 11.8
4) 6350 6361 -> 0.37 angstroms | 9.44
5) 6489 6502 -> 0.51 angstroms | 11.1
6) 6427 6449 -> 0.53 angstroms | 10.6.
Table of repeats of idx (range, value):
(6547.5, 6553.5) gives 12.4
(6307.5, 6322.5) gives 8.86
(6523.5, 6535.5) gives 13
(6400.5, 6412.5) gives 10.4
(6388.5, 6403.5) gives 9.09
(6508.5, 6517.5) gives 12.5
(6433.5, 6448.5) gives 10.6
